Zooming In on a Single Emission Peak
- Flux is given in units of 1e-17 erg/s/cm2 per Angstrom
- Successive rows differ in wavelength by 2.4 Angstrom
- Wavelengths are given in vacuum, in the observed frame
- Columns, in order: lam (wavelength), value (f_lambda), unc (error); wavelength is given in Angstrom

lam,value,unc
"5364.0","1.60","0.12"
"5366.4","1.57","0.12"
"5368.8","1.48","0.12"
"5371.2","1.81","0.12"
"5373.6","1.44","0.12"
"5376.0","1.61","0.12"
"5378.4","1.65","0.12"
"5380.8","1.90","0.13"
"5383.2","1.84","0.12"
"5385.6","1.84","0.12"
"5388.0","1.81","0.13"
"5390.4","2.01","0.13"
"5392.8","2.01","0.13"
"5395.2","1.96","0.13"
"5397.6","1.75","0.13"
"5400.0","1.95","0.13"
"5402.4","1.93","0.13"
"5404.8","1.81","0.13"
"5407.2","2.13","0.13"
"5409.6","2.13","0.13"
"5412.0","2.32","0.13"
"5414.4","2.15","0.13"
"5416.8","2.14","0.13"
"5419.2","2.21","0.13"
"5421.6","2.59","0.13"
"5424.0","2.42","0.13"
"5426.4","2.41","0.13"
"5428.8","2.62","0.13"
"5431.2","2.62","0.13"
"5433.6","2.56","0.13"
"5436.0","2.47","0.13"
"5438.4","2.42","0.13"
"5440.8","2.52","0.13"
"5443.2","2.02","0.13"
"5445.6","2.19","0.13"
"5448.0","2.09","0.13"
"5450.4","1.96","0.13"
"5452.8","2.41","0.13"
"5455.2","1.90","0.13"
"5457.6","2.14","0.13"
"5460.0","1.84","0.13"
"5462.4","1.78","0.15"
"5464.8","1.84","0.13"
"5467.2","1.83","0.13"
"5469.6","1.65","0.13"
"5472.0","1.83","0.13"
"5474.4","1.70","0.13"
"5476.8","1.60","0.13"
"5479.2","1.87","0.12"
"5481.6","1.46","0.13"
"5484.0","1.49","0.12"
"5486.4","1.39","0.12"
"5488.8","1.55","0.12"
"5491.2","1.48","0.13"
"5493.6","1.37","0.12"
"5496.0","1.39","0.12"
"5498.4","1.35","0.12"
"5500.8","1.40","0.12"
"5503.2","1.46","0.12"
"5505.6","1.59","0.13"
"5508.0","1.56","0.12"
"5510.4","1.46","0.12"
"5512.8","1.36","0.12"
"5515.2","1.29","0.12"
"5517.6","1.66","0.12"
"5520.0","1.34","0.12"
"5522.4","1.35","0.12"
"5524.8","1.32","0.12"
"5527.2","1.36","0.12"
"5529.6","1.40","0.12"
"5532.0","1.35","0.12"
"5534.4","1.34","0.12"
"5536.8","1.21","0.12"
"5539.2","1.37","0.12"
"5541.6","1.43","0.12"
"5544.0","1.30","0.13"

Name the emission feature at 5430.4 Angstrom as C IV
